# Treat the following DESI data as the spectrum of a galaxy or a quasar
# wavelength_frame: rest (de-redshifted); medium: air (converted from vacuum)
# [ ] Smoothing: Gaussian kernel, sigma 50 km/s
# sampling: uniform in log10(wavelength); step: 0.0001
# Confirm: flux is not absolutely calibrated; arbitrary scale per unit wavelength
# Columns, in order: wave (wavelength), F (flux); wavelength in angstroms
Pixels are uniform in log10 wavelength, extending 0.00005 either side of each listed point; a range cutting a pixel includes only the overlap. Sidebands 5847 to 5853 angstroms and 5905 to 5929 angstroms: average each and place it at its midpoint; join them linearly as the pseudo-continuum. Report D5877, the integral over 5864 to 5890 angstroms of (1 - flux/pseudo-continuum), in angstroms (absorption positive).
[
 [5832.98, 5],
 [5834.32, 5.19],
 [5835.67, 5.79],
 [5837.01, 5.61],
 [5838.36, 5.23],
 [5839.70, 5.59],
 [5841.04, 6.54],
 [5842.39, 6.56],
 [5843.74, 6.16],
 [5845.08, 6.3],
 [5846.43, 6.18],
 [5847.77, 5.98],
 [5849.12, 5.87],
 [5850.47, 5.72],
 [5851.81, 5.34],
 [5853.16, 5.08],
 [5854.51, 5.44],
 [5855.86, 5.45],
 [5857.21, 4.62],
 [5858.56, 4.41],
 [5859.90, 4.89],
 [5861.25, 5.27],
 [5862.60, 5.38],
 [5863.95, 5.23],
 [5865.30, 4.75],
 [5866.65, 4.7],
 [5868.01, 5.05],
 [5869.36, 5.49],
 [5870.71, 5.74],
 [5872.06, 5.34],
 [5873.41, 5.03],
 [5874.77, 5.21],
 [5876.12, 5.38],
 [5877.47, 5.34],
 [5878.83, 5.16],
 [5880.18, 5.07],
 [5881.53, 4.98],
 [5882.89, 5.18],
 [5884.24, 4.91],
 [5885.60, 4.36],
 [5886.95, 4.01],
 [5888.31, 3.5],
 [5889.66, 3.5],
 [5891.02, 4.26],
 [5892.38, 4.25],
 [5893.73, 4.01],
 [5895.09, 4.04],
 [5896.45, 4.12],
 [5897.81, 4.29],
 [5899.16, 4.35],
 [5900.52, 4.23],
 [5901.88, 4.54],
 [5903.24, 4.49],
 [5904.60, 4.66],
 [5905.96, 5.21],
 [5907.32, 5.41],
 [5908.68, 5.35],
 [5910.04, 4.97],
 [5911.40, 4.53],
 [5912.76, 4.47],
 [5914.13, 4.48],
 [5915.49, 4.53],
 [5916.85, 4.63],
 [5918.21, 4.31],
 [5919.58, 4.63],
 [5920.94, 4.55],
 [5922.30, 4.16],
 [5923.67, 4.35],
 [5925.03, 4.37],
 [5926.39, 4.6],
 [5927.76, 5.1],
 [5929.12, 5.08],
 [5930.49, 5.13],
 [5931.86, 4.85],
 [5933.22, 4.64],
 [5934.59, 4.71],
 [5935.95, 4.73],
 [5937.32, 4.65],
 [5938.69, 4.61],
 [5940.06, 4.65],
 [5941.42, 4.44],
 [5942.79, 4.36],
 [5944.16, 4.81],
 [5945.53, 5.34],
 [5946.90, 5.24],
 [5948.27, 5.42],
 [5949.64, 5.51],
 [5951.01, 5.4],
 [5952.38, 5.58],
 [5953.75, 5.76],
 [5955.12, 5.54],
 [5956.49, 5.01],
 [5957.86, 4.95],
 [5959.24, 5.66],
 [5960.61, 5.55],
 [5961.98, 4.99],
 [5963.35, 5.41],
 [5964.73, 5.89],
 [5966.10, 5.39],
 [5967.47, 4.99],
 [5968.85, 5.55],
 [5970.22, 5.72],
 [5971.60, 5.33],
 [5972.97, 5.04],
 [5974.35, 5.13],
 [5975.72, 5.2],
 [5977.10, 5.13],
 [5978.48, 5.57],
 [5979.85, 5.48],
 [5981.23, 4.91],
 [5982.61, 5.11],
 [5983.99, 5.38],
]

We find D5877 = 1.9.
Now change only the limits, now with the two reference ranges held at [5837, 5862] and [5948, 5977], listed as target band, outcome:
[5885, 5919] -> 6.6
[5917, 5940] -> 3.3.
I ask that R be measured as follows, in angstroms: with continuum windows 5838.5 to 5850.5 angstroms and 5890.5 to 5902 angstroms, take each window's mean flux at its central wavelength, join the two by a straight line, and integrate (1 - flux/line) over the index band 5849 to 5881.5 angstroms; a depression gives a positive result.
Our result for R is 0.8 angstroms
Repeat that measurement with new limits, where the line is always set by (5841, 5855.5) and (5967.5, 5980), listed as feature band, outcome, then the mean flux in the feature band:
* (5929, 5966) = 2.22 angstroms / 5.11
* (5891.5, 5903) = 2.90 angstroms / 4.24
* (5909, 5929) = 3.56 angstroms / 4.58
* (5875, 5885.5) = 1.17 angstroms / 5.11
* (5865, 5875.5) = 1.10 angstroms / 5.18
